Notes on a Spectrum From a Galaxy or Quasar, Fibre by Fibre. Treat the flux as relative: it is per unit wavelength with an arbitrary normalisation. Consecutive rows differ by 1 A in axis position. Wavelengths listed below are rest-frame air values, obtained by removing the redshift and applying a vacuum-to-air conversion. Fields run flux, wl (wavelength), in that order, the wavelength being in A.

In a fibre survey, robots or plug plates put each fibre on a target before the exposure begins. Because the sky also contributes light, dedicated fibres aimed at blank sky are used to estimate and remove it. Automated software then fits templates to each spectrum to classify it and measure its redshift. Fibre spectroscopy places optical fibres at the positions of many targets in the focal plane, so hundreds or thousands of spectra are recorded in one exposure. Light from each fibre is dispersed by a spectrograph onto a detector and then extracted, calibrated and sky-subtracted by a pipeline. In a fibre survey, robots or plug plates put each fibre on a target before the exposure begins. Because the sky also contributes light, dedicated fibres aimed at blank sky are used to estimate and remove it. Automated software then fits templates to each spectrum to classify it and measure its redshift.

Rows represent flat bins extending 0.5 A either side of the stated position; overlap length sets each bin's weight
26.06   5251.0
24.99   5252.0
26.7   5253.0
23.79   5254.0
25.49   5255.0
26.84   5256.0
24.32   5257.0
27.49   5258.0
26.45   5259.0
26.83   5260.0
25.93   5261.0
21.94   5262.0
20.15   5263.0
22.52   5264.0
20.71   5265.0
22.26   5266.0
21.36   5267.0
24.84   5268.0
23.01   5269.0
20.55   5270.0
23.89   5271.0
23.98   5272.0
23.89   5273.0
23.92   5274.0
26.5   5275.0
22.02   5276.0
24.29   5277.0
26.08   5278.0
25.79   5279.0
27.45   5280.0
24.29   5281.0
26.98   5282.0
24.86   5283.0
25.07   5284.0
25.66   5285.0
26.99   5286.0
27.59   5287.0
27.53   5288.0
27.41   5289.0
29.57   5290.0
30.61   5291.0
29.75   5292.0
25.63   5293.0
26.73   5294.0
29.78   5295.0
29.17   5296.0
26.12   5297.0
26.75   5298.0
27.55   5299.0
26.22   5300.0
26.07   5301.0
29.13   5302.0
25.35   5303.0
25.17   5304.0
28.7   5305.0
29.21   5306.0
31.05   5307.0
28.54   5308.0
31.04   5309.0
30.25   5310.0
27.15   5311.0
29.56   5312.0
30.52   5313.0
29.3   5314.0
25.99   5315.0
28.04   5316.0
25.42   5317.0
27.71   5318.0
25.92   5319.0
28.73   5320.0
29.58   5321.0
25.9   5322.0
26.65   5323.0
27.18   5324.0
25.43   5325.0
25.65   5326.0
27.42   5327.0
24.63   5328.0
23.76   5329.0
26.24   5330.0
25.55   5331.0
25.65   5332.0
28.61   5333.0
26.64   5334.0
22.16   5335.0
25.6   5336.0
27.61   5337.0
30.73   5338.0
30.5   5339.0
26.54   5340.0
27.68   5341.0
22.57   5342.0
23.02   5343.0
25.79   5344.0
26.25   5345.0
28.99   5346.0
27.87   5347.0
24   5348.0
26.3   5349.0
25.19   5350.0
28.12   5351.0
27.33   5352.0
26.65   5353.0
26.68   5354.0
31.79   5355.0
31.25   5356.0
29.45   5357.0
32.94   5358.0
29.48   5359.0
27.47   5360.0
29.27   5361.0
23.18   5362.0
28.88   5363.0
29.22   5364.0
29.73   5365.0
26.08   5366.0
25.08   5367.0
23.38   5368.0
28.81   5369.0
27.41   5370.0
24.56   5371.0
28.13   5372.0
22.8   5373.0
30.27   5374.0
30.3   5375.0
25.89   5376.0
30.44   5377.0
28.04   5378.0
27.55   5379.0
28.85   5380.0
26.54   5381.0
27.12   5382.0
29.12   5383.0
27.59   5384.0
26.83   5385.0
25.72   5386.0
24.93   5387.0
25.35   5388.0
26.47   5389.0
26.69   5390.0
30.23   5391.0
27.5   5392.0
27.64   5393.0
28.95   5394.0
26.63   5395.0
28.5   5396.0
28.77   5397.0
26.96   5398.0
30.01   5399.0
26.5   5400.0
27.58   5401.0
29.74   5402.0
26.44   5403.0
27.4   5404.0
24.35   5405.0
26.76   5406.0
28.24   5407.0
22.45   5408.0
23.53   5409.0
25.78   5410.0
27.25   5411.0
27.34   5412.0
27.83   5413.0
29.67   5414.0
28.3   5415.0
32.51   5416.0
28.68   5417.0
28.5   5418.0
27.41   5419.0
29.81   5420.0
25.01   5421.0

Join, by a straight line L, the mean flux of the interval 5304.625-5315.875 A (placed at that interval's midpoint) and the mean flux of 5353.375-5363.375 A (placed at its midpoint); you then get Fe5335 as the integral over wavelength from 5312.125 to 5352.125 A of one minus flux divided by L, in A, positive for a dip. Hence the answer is 3.3 A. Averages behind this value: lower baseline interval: 29.2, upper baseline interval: 29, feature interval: 26.7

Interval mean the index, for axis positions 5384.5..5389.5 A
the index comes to 25.9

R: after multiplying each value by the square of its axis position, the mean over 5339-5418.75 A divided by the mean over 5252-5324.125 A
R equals 1.08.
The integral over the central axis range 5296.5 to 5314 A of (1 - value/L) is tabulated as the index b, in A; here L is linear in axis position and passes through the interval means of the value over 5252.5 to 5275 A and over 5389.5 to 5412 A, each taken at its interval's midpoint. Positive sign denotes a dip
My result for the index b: -2.2 A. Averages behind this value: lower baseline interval 24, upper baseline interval 27.2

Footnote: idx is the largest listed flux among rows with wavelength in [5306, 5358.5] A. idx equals 32.94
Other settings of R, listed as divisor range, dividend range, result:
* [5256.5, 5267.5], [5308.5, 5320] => 1.22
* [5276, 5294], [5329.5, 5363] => 1.04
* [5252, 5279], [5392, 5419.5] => 1.20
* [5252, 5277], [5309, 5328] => 1.17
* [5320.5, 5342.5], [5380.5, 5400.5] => 1.06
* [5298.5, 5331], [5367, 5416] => 1.02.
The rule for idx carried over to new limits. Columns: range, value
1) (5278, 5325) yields 31.05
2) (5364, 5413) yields 30.44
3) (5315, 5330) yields 29.58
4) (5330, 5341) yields 30.73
